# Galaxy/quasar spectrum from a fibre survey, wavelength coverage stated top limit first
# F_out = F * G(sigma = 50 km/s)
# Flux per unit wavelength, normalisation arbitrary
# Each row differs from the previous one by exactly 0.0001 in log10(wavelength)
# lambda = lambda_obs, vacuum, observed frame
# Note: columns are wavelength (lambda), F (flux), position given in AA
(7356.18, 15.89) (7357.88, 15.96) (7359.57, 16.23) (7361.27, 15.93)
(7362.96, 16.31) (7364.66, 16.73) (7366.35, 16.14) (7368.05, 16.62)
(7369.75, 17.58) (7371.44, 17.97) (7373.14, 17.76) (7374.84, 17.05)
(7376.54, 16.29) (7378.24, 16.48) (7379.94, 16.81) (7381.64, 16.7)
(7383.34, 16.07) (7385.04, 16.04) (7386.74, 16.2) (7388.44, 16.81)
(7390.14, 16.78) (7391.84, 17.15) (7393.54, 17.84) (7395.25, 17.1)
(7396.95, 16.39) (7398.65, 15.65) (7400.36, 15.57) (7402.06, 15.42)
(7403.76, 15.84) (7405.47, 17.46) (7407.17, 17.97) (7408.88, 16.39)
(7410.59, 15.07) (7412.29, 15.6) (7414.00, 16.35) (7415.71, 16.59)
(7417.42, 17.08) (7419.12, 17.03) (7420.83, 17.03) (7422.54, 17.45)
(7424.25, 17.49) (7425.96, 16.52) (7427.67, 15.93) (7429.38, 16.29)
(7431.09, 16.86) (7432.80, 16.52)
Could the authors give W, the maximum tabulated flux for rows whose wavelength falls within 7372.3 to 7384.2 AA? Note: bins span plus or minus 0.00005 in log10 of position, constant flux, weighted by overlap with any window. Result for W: 17.76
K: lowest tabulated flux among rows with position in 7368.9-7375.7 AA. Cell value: 17.05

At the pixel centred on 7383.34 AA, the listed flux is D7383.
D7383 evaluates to 16.07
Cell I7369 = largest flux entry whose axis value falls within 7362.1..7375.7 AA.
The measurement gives 17.97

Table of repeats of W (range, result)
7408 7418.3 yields 17.08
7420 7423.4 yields 17.45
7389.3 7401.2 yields 17.84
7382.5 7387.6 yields 16.2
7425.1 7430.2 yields 16.52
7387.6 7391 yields 16.81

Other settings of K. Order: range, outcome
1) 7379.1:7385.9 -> 16.04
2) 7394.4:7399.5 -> 15.65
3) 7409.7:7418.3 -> 15.07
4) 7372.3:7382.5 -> 16.29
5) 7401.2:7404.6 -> 15.42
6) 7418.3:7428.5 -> 15.93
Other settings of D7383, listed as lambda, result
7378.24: 16.48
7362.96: 16.31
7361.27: 15.93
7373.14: 17.76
